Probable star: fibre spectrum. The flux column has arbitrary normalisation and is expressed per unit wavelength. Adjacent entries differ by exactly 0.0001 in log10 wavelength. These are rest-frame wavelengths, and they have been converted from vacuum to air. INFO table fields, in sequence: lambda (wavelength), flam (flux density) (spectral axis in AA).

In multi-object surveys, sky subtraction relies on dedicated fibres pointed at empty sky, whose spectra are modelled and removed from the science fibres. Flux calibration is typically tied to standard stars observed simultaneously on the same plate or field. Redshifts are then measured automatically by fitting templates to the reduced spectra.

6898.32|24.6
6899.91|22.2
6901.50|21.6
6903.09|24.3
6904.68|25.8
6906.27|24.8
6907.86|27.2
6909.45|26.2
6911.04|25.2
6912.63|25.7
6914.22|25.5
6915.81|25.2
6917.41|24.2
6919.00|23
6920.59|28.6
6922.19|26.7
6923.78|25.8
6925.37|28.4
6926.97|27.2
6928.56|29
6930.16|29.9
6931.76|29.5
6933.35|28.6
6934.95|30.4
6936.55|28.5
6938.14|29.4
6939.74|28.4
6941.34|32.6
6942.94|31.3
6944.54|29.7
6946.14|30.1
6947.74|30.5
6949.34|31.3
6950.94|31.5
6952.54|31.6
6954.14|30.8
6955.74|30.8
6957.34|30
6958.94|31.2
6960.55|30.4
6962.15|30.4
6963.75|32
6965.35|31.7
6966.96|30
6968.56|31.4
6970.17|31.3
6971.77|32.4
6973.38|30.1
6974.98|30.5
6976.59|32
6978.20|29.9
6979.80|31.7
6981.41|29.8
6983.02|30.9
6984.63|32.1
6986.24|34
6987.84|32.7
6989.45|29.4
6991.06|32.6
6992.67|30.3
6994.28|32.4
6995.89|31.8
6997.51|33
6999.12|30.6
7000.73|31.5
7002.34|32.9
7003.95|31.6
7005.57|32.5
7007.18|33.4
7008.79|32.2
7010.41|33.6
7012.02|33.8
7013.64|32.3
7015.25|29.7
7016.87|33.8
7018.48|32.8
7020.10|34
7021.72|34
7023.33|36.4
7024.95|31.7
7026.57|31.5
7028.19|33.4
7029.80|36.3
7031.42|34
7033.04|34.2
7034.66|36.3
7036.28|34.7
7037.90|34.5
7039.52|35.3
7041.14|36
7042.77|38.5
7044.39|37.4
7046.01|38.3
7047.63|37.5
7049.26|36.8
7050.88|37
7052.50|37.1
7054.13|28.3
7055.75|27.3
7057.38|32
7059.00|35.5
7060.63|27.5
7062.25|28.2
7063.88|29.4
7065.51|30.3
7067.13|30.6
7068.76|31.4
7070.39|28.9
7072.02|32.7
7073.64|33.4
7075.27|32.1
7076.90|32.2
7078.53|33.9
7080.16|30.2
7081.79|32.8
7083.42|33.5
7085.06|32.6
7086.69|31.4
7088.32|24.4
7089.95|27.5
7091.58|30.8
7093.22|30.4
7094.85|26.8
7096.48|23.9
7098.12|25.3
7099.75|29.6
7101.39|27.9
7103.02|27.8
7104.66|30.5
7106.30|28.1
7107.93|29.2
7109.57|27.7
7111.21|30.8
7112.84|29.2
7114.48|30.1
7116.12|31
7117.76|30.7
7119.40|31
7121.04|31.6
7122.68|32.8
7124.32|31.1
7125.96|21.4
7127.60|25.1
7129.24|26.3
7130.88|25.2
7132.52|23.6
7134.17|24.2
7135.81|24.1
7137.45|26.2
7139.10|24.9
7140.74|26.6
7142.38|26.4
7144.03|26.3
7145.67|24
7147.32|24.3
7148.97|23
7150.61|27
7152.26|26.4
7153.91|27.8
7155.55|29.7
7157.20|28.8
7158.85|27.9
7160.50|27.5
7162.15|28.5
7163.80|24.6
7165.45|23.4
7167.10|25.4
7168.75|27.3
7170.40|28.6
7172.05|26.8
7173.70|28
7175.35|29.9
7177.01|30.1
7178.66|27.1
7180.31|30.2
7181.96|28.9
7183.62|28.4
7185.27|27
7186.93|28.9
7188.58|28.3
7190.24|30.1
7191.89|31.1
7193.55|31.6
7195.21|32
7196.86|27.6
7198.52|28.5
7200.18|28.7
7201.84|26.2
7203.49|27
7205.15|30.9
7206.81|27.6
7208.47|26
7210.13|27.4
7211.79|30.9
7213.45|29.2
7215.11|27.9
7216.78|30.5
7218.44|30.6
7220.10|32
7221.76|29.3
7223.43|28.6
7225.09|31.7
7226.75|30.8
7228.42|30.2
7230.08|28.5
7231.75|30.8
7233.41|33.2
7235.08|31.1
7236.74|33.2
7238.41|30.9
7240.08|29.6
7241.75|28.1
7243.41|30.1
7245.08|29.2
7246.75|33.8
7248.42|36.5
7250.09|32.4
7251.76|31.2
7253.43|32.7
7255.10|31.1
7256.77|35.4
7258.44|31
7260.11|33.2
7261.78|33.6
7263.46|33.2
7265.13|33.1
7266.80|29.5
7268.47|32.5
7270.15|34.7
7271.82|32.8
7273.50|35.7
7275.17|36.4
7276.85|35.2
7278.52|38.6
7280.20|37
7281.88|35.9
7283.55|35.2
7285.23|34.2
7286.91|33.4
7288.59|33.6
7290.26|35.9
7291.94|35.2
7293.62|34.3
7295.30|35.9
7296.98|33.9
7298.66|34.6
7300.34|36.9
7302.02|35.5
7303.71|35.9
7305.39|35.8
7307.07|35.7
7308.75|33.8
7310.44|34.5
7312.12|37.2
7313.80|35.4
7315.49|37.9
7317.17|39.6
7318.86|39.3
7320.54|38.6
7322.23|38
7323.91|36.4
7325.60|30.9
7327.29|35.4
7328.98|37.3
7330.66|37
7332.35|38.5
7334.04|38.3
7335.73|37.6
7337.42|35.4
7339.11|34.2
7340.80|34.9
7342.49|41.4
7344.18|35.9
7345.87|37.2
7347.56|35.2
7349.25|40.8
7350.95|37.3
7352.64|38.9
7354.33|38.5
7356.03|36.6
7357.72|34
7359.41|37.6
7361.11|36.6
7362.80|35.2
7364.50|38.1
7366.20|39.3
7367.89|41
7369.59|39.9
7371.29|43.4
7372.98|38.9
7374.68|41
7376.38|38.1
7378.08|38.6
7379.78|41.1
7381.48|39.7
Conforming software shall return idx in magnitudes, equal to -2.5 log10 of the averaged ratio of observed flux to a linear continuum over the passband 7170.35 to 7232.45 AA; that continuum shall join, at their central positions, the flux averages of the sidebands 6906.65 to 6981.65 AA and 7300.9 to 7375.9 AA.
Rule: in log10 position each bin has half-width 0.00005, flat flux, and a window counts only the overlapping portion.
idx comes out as 0.18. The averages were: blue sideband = 29.3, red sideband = 37.3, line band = 29.2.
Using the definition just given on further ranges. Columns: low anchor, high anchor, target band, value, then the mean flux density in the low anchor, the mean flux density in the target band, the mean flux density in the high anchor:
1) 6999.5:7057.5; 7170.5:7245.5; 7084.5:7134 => 0.128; 34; 28.4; 29.4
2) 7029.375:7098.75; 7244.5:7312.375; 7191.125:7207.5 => 0.153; 32.2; 29.1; 34.3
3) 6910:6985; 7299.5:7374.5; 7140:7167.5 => 0.264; 29.5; 26.3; 37.2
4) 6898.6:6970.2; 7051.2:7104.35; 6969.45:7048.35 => -0.130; 28.4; 33.1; 30.2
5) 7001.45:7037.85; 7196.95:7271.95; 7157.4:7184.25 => 0.142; 33.4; 27.7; 30.7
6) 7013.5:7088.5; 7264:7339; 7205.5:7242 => 0.164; 33.1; 30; 35.6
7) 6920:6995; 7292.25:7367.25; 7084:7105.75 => 0.153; 30.4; 28.4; 36.6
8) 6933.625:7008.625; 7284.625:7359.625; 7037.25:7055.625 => -0.111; 31.2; 35.7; 36.3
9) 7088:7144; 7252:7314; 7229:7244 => 0.069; 27.7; 30.6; 34.5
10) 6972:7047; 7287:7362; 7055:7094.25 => 0.100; 33.1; 30.8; 36.4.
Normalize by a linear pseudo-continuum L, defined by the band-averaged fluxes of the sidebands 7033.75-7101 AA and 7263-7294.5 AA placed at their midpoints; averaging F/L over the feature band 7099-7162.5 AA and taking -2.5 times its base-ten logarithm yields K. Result 0.19 mag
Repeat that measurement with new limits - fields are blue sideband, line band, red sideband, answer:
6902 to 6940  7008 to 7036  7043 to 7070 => -0.07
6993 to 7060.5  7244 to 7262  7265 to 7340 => 0.08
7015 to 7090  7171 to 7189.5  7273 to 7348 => 0.21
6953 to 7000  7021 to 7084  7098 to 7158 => -0.14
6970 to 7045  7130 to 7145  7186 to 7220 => 0.20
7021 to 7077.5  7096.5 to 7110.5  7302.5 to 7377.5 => 0.22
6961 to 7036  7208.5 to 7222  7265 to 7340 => 0.17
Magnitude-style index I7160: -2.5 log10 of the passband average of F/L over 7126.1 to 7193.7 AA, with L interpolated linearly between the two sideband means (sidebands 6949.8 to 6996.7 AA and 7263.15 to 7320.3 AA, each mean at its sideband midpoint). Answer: 0.24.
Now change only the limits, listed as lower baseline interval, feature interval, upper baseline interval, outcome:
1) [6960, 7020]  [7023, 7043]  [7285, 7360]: -0.075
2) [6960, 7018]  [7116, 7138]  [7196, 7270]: 0.139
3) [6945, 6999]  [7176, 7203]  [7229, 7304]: 0.134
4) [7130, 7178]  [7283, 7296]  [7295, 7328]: 0.001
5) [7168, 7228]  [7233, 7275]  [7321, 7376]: -0.005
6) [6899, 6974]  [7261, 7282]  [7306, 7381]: 0.047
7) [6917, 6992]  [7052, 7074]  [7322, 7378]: 0.048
